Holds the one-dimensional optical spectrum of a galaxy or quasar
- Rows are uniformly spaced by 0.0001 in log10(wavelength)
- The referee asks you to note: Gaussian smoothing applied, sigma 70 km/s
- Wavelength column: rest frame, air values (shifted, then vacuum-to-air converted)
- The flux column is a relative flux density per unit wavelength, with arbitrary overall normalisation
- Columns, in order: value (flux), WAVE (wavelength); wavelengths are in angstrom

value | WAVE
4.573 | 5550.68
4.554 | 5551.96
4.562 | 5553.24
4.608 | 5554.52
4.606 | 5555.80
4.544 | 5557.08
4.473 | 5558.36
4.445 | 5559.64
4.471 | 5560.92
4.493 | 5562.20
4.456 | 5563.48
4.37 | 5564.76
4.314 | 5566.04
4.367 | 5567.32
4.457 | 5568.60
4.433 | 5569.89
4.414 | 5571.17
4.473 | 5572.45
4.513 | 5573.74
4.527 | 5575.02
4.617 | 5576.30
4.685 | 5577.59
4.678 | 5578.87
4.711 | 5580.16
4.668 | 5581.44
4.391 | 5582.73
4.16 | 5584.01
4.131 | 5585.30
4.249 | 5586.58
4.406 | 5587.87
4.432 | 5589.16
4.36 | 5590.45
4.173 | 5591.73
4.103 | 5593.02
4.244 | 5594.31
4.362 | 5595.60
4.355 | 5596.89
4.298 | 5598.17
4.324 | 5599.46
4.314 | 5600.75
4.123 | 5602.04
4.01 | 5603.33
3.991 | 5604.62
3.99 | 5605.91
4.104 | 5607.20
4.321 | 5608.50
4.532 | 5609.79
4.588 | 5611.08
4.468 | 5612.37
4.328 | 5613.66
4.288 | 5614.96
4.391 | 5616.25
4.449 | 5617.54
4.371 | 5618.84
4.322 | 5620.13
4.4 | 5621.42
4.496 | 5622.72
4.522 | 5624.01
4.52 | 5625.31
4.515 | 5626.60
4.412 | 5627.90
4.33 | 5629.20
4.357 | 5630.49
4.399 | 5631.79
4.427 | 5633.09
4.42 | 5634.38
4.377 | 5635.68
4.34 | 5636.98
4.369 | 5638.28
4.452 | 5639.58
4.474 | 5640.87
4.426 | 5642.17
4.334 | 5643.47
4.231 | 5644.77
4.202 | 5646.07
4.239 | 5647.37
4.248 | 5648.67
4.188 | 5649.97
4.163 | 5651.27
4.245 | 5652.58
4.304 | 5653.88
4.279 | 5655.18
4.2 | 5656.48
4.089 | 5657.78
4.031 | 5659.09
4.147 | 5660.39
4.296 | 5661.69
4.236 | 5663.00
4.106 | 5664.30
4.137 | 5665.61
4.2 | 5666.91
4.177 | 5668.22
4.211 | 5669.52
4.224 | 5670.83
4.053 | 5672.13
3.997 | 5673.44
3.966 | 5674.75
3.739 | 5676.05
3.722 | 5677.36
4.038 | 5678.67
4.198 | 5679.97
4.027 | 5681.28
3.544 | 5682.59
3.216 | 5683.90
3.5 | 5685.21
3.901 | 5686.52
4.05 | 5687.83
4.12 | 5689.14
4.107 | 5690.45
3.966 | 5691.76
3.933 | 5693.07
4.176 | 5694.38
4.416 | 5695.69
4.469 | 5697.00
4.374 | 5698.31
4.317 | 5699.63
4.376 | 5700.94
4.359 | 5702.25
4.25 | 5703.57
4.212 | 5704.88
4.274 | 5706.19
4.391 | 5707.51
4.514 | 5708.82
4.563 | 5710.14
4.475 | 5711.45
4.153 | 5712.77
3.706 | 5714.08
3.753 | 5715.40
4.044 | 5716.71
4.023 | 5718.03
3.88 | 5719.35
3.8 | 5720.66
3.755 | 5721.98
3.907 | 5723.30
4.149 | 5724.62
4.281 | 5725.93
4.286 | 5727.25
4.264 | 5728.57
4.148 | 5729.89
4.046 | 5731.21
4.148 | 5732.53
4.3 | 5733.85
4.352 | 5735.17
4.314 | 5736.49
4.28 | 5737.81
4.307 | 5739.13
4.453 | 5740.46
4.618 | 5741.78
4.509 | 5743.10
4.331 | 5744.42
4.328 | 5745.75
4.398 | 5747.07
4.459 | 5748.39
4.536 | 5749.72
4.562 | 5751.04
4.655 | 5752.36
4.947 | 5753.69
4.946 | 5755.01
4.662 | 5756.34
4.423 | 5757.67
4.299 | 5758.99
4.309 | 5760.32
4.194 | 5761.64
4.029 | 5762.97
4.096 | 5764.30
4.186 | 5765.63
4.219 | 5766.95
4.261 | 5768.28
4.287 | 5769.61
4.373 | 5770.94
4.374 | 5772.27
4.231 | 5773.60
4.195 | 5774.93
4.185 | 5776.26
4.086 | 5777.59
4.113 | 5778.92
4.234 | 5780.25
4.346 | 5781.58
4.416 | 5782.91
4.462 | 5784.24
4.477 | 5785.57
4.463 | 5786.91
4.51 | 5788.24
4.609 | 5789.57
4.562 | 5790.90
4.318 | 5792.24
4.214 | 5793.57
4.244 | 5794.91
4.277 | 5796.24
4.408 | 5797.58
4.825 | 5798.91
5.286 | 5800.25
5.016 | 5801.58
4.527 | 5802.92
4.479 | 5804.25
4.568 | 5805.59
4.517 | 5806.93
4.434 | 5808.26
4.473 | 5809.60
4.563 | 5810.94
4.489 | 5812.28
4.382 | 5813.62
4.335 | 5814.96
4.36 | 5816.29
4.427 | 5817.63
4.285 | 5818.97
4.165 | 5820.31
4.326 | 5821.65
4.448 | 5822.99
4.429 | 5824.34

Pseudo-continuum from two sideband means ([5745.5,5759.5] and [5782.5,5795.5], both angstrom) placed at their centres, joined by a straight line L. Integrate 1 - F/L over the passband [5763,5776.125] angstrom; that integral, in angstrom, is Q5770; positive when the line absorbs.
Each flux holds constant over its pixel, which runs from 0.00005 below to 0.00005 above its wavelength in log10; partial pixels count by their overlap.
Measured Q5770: 0.8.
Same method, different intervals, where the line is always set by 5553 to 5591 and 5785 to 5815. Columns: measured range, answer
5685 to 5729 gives 3.5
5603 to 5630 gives 0.7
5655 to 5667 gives 0.9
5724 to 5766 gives 1.3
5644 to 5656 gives 0.7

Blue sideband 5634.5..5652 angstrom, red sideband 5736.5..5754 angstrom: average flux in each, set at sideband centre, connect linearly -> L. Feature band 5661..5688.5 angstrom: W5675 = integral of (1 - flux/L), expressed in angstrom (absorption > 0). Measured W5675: 2.4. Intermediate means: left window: 4.31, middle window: 3.98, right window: 4.47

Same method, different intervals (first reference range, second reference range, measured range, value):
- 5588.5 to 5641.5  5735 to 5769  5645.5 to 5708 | 3.7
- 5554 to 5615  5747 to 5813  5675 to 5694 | 2.3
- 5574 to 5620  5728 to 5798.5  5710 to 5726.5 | 1.3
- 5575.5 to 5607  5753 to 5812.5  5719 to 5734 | 1.1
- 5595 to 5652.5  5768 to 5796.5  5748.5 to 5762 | -0.7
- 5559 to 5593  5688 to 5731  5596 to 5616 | 0.5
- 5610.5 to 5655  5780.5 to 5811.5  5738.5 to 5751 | 0.1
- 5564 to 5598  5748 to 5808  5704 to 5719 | 0.8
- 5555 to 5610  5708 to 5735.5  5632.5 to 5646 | -0.3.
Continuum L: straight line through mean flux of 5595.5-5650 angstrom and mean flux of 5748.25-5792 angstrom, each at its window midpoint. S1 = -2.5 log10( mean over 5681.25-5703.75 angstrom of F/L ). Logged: 0.079 mag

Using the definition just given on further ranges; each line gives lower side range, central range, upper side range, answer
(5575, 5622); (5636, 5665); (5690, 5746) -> 0.01 mag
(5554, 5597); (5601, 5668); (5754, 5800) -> 0.03 mag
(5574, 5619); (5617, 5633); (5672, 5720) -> -0.04 mag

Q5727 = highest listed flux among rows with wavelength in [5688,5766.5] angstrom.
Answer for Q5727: 4.947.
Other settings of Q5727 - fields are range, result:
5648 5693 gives 4.304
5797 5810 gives 5.286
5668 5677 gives 4.224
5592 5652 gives 4.588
